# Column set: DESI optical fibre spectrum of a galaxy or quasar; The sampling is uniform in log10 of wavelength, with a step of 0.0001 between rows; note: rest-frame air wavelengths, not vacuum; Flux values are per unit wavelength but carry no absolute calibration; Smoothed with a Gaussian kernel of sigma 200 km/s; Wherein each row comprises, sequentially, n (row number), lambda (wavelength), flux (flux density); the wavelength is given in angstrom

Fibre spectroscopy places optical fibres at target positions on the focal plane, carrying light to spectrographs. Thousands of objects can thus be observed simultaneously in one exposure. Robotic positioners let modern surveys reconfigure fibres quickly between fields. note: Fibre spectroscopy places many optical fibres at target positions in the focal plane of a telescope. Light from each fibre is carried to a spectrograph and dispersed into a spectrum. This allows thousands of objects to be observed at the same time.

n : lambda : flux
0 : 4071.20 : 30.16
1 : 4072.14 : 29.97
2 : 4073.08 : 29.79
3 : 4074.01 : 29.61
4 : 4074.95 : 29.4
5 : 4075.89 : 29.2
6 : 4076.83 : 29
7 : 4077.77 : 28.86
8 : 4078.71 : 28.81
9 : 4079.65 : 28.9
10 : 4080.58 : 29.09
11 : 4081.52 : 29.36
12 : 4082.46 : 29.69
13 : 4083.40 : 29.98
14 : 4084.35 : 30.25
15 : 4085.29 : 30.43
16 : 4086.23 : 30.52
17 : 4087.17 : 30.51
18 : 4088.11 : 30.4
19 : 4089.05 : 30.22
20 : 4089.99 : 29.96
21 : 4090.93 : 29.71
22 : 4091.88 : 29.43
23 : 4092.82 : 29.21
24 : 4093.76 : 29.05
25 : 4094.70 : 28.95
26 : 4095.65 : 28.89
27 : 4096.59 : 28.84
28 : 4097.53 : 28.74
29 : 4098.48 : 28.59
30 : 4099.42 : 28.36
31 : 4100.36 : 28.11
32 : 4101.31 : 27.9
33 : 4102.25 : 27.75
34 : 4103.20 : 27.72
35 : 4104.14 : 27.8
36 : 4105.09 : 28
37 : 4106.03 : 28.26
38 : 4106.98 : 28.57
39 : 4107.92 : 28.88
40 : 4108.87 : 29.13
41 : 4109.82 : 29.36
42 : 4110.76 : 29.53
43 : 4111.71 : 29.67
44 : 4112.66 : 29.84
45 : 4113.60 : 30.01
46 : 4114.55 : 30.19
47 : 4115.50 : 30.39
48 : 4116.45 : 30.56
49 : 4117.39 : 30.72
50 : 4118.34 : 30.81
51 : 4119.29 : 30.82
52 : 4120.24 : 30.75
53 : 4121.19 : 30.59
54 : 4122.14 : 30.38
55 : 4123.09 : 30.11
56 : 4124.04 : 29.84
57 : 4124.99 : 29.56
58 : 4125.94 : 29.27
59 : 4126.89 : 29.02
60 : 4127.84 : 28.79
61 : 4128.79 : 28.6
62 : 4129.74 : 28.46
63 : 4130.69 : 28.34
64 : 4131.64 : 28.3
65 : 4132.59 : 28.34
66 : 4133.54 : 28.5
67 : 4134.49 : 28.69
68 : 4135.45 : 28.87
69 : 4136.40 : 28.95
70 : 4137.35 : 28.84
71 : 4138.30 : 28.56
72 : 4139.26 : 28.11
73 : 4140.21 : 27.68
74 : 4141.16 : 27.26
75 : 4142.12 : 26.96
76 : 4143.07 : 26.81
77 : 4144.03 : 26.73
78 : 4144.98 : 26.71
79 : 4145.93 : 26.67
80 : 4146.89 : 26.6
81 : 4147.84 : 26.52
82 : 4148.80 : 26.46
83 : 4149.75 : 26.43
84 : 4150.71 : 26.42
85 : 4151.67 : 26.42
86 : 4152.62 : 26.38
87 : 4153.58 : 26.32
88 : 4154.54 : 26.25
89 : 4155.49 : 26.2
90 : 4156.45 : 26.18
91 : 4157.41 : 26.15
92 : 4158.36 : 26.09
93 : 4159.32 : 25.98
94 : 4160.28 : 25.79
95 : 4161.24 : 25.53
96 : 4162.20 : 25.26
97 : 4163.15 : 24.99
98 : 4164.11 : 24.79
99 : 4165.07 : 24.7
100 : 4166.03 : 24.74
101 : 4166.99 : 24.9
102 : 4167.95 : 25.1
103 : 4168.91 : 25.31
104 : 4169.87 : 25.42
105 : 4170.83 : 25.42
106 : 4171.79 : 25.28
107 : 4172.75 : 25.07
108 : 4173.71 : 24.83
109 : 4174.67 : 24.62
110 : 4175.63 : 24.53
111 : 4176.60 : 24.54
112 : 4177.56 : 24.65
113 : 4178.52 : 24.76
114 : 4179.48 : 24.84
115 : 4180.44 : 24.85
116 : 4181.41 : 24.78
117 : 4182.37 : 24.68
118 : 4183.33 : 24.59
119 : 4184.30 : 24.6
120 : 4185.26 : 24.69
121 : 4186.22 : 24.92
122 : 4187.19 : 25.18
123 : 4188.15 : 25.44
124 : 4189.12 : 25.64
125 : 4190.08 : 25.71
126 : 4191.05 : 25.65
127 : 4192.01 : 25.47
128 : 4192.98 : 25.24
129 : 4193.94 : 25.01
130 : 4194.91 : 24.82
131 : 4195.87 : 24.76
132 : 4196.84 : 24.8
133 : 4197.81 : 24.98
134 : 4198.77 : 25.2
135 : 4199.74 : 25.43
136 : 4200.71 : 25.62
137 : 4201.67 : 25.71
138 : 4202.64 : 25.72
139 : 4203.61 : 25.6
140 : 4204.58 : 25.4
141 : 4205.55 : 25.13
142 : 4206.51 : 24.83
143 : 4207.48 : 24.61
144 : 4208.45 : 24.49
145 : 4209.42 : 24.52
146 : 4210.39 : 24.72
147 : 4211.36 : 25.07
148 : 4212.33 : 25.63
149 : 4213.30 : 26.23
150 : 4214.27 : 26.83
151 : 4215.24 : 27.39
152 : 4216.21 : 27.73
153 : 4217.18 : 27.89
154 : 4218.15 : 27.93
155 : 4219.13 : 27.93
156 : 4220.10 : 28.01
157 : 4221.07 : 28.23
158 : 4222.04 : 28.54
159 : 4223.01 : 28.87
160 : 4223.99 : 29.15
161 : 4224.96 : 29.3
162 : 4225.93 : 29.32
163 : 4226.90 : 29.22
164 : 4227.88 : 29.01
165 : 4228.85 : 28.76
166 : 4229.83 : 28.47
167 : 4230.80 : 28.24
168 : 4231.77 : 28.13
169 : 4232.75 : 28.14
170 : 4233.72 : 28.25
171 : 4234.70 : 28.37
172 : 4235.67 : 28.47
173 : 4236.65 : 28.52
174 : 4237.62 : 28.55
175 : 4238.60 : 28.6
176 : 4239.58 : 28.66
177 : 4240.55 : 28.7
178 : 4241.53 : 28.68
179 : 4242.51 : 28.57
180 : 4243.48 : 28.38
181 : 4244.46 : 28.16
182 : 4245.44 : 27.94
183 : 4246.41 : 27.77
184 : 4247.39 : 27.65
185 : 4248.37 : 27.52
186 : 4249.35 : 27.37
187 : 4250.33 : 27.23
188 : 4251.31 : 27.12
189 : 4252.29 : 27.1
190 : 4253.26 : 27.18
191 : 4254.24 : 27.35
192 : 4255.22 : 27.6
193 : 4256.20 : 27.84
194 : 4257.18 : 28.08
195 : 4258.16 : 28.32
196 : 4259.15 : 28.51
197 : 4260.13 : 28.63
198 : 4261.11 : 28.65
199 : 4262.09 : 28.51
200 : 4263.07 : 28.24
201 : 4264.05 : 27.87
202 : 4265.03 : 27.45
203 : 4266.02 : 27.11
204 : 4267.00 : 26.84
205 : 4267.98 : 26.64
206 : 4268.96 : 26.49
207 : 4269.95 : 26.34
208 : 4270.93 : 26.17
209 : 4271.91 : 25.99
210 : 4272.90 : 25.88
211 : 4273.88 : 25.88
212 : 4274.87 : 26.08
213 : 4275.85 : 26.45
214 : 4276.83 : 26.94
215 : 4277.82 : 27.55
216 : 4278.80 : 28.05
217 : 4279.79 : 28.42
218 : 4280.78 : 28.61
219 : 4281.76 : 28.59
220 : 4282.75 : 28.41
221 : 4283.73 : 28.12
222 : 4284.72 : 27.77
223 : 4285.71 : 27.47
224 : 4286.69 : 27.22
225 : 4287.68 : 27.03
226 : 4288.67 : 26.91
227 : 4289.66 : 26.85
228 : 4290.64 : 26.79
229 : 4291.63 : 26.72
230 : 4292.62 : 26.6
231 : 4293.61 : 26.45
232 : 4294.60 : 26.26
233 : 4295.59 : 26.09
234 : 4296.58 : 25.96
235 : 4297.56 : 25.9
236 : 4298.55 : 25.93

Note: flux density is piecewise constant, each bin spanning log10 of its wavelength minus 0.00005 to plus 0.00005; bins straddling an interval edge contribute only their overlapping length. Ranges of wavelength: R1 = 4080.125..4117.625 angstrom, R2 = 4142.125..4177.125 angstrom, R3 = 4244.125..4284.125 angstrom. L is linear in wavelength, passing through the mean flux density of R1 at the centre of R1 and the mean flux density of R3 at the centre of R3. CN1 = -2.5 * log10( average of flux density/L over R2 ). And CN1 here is 0.12 mag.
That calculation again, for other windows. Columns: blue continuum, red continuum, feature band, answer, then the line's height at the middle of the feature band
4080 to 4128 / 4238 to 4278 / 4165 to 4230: 0.10 mag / 28.3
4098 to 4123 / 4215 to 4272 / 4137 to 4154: 0.08 mag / 29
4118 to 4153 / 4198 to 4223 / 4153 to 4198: 0.08 mag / 27.2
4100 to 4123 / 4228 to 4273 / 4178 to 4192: 0.14 mag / 28.6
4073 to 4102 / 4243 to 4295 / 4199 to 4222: 0.07 mag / 28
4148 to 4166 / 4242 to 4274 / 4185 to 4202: 0.05 mag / 26.5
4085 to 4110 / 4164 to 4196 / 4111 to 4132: -0.07 mag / 27.8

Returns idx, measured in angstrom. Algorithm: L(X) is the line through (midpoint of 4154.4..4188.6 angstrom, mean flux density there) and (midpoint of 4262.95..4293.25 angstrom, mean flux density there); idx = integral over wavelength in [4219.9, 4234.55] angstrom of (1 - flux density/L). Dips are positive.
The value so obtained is -1.4 angstrom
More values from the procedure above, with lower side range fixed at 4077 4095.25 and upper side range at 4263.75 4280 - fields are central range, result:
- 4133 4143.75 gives 0.28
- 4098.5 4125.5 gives -0.16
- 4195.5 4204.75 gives 0.85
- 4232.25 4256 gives -0.68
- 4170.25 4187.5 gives 2.07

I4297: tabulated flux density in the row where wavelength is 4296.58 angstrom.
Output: 25.96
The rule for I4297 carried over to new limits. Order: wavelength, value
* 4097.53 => 28.74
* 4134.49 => 28.69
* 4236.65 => 28.52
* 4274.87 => 26.08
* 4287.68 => 27.03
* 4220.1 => 28.01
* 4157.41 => 26.15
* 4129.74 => 28.46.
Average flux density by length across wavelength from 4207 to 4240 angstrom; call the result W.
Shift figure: 27.7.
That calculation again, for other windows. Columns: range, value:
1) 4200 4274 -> 27.4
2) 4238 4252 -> 28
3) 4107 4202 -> 26.9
